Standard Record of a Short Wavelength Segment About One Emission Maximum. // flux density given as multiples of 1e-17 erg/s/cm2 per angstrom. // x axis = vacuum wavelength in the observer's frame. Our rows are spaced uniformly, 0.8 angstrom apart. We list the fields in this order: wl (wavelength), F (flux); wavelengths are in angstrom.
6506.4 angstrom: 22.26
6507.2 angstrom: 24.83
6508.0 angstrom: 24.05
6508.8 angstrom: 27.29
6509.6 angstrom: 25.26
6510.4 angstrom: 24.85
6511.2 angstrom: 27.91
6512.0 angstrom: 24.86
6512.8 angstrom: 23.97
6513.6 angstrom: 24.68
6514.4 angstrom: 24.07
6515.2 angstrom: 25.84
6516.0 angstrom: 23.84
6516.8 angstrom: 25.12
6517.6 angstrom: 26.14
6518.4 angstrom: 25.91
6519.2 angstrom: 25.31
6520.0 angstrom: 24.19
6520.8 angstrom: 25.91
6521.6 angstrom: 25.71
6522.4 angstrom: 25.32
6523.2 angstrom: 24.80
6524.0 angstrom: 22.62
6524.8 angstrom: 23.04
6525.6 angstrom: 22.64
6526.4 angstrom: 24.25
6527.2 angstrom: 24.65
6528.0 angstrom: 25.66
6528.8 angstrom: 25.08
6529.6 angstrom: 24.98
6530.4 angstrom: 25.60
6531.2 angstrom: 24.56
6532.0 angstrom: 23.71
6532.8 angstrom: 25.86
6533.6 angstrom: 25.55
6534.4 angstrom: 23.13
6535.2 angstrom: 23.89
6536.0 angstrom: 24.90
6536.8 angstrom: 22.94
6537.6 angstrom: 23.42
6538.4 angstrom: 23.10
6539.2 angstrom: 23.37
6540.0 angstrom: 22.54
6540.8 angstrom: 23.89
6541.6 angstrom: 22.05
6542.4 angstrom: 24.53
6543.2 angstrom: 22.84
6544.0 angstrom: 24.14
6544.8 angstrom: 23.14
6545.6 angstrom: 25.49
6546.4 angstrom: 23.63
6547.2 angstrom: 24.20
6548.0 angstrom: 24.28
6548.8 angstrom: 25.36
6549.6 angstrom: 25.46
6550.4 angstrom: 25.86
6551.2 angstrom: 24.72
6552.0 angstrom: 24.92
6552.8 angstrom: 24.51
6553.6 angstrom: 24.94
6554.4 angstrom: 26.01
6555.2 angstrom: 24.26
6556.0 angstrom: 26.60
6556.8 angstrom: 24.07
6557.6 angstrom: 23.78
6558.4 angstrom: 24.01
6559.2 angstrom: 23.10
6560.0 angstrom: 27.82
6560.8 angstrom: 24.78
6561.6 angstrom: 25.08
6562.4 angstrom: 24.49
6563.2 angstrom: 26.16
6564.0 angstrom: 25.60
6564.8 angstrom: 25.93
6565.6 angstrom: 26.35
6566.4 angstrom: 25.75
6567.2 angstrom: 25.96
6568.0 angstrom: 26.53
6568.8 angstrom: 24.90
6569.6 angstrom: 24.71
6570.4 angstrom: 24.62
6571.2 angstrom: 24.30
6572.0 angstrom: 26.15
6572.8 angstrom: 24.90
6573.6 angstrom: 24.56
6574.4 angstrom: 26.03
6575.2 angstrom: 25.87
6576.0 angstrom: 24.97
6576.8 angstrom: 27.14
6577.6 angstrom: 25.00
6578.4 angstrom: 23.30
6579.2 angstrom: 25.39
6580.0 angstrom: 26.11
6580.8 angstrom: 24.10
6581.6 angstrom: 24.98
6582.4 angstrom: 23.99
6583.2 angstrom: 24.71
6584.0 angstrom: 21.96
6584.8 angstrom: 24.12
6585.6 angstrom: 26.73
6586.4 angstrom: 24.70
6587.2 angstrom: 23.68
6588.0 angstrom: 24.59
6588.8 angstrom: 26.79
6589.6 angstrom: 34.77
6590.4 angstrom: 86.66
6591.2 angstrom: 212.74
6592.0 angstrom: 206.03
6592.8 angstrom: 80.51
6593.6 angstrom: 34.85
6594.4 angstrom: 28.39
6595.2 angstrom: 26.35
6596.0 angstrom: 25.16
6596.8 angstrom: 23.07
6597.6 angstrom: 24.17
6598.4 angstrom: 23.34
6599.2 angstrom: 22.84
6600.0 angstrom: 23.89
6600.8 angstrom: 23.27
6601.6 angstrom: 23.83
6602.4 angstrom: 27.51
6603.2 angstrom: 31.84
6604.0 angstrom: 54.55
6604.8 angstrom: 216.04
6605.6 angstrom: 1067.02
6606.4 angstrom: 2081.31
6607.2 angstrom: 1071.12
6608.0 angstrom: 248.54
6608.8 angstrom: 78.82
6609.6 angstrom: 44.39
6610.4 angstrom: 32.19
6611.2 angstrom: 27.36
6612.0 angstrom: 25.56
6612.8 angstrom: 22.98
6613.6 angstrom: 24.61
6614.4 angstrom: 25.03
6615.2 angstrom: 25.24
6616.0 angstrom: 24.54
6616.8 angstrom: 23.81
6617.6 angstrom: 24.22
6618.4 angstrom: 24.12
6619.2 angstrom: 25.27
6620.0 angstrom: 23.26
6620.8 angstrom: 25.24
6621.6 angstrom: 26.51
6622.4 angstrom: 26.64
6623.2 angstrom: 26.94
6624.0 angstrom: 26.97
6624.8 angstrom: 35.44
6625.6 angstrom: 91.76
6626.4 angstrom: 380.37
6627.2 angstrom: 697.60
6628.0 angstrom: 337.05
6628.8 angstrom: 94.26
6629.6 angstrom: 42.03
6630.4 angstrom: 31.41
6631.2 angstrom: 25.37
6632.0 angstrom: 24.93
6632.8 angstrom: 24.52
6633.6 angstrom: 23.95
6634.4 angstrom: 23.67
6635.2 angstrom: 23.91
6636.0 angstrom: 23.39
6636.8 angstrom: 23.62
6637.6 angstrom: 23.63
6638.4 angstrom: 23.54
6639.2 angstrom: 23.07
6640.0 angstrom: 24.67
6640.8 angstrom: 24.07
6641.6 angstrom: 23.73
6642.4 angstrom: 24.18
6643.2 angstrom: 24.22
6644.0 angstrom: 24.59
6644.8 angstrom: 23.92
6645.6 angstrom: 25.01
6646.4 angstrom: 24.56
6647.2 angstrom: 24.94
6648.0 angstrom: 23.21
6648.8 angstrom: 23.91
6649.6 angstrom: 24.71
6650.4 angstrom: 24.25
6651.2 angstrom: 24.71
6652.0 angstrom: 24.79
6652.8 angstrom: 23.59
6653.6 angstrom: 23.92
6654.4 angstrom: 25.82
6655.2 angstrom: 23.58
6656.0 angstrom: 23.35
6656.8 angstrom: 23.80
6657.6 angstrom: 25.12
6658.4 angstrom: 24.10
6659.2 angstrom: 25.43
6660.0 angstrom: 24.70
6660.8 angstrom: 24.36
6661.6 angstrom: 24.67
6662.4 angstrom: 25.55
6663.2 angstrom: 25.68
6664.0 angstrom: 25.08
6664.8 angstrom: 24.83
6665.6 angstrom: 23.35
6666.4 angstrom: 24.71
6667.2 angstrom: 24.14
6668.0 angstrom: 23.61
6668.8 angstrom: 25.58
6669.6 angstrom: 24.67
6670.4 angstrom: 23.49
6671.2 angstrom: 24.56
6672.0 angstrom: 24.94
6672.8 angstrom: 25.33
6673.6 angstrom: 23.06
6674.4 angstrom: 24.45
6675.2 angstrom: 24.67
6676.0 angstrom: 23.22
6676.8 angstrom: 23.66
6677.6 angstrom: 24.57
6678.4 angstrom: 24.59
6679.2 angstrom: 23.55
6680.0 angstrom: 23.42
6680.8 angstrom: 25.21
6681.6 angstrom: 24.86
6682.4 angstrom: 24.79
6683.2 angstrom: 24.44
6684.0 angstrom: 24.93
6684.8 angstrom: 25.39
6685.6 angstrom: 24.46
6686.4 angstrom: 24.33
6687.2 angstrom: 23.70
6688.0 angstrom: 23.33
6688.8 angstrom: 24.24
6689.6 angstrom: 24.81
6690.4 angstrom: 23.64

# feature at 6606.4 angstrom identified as H-alpha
